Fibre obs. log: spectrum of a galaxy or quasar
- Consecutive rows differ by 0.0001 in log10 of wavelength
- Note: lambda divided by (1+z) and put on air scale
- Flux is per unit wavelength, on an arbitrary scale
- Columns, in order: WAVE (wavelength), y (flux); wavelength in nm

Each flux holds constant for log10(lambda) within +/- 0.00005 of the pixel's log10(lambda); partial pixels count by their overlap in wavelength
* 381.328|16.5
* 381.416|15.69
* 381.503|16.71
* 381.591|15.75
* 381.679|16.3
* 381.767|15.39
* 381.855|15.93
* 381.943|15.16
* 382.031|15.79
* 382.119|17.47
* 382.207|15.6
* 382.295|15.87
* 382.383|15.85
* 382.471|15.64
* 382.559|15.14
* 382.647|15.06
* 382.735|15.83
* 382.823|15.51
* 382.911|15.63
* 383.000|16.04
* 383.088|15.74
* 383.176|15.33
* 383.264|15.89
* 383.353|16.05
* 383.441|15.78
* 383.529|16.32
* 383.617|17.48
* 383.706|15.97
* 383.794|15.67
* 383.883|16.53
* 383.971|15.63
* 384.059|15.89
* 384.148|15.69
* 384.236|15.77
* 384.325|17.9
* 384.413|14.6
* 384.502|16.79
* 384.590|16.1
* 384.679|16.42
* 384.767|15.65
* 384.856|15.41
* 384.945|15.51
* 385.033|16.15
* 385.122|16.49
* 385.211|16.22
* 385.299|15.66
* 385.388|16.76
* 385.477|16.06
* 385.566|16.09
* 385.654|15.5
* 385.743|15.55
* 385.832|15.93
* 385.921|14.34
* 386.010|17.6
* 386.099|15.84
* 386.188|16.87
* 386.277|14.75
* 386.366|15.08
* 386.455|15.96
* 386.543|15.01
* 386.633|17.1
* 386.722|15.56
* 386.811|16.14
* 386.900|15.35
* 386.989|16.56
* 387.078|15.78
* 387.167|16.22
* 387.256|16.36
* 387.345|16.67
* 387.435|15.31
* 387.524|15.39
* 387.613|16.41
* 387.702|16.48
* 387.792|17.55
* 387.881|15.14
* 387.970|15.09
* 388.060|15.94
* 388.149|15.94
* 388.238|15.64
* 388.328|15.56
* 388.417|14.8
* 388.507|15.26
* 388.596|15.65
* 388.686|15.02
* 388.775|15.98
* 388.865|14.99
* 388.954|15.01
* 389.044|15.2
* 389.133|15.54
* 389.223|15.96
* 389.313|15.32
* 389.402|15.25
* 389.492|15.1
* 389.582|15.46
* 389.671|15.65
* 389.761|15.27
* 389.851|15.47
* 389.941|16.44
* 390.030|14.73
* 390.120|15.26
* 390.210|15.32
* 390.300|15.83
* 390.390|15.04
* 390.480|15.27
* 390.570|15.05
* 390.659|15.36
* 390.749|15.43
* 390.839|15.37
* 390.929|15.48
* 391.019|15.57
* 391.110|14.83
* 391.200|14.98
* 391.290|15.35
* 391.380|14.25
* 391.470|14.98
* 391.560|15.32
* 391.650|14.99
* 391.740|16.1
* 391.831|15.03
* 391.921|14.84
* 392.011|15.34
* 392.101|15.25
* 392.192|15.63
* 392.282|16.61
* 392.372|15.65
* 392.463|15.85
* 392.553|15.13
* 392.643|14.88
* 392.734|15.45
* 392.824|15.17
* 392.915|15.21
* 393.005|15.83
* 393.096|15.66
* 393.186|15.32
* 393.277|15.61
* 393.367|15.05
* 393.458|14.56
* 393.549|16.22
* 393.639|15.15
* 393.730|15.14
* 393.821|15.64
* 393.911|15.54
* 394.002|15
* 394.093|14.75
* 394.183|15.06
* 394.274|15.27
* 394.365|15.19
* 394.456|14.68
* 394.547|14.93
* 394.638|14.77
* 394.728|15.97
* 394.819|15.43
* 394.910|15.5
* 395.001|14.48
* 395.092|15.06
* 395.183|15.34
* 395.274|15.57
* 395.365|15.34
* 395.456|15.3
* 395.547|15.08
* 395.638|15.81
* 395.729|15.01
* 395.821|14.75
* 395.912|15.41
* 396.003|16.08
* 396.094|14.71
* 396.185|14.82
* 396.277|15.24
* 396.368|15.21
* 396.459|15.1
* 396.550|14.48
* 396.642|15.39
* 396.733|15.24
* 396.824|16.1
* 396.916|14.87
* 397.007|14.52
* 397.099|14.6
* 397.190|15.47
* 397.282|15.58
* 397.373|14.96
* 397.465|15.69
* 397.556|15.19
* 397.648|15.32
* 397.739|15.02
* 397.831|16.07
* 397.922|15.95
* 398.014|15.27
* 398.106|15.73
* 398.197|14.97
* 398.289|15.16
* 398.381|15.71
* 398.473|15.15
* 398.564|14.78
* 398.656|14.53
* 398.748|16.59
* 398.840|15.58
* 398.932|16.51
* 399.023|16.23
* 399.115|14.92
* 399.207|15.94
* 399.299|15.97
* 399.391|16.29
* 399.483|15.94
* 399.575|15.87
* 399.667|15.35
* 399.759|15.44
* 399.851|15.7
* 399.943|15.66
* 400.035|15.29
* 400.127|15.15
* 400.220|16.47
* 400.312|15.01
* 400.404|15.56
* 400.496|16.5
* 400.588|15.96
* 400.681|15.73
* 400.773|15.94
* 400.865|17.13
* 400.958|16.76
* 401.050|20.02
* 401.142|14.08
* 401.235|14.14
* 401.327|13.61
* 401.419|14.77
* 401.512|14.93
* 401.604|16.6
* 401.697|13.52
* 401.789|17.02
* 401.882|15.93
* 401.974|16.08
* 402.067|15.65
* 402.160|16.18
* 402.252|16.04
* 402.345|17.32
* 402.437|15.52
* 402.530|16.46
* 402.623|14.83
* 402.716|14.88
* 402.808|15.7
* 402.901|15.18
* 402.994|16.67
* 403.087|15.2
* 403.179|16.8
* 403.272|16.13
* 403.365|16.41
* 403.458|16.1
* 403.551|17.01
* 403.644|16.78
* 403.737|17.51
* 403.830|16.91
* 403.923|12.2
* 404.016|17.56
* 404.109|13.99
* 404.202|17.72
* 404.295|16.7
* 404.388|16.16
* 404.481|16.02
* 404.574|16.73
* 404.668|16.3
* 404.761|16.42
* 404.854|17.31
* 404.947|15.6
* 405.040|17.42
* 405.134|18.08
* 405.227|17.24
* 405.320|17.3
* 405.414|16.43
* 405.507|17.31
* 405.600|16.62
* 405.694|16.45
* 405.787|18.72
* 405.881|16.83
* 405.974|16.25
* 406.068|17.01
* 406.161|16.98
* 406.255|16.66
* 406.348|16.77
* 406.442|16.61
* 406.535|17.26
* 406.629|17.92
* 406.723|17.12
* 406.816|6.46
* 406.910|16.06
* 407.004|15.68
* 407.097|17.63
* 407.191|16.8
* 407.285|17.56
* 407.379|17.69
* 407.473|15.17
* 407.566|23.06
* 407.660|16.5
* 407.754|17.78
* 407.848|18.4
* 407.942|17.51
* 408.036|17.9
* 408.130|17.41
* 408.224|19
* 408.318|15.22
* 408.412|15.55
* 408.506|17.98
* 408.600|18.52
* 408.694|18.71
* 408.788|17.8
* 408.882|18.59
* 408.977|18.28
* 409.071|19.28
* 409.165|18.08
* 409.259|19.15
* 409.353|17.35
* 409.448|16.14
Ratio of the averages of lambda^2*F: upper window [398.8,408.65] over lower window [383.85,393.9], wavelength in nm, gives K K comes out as 1.13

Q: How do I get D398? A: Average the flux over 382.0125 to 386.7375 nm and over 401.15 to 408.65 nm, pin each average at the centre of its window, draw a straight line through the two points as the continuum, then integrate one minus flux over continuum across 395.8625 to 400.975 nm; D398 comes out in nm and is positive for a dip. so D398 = 0.24 nm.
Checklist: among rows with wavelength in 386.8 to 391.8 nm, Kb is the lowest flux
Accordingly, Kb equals 14.25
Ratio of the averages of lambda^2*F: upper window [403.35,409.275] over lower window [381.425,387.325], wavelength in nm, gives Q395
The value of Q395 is 1.2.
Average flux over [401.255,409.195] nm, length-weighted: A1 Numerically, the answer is 16.6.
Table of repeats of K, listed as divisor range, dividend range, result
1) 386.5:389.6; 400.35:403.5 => 1.08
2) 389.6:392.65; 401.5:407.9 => 1.15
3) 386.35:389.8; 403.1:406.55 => 1.15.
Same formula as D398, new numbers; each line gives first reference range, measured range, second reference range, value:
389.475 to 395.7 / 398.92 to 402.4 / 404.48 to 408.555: 0.09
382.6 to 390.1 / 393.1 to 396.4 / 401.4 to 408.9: 0.19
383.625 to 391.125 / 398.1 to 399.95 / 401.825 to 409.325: 0.09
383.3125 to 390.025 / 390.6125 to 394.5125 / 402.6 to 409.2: 0.20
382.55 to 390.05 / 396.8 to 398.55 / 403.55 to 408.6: 0.11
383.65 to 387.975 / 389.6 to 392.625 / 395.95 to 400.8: 0.08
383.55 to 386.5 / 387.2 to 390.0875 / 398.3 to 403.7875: 0.06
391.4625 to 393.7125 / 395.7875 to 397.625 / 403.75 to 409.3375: 0.08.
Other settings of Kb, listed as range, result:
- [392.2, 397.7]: 14.48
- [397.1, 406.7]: 12.2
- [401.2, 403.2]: 13.52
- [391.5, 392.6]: 14.84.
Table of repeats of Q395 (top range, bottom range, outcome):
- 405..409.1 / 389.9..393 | 1.21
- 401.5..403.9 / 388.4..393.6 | 1.11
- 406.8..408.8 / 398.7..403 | 1.13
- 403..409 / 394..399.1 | 1.16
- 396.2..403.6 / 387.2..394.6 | 1.06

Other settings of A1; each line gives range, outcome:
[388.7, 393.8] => 15.4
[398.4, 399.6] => 15.7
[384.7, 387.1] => 15.9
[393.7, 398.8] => 15.2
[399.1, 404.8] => 15.9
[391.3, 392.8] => 15.3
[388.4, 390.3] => 15.4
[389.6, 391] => 15.4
